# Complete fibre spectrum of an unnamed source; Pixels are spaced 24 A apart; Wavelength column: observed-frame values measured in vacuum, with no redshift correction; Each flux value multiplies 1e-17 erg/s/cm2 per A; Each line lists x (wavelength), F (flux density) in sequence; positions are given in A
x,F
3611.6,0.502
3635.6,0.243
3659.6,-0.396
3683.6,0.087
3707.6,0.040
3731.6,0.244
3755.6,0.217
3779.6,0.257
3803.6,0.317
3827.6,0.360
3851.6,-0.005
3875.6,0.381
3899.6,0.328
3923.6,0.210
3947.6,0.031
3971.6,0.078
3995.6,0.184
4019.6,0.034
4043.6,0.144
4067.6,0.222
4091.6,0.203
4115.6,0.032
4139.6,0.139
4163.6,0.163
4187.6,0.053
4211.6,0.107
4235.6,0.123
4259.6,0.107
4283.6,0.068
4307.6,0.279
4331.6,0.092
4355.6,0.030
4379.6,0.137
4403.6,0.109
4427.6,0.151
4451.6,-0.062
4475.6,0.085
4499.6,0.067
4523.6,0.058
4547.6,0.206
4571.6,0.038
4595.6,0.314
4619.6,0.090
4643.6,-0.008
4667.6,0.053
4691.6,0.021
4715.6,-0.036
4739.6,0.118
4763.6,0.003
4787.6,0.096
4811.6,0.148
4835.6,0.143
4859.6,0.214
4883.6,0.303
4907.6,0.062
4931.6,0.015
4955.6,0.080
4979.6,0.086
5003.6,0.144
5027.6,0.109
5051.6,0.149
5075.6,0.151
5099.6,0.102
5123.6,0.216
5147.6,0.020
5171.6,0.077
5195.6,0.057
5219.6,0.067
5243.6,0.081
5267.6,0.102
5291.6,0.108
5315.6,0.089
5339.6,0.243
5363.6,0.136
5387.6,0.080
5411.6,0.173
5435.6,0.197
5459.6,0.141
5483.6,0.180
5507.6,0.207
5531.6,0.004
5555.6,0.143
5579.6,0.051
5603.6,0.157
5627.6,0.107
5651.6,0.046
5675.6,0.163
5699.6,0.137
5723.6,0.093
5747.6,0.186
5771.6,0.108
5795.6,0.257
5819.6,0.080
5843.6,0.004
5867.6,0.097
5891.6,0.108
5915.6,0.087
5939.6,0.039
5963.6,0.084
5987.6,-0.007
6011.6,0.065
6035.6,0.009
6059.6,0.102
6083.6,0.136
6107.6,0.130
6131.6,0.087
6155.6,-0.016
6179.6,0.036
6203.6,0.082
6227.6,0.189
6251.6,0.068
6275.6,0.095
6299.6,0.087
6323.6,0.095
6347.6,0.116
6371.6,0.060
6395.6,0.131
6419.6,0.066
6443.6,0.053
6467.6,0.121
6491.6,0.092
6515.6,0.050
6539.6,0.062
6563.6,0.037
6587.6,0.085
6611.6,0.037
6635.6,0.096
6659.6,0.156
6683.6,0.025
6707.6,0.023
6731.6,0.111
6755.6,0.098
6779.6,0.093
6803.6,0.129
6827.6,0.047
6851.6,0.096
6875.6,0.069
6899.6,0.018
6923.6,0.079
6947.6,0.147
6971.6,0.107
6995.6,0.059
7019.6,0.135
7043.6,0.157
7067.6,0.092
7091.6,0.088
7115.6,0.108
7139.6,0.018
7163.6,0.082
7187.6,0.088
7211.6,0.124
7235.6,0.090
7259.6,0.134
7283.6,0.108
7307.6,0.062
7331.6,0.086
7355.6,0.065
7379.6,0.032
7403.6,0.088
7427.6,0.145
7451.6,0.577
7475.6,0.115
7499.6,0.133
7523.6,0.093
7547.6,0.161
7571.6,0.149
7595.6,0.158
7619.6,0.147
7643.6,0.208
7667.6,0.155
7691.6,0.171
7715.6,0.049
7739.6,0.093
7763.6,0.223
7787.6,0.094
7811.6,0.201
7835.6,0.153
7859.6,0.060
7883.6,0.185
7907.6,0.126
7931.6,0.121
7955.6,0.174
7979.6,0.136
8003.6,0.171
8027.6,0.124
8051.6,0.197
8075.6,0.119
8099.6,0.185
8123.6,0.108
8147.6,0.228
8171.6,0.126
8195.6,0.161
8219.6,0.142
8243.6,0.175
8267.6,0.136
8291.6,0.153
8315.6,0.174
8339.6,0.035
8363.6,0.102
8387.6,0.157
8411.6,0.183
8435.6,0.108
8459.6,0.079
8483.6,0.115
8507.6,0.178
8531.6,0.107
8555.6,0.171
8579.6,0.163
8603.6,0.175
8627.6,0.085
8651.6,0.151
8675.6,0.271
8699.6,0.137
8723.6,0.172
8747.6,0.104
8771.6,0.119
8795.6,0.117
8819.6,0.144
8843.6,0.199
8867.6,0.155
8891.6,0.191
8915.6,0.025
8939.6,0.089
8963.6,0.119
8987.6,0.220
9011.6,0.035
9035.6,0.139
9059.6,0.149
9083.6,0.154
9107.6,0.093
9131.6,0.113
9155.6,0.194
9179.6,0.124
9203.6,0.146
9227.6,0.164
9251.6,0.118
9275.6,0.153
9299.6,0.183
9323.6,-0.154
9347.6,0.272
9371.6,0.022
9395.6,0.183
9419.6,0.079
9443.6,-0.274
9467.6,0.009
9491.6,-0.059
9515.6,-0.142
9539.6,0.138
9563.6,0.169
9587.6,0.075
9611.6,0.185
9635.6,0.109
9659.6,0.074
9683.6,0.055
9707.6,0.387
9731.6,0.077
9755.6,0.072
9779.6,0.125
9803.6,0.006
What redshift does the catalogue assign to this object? 1.00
